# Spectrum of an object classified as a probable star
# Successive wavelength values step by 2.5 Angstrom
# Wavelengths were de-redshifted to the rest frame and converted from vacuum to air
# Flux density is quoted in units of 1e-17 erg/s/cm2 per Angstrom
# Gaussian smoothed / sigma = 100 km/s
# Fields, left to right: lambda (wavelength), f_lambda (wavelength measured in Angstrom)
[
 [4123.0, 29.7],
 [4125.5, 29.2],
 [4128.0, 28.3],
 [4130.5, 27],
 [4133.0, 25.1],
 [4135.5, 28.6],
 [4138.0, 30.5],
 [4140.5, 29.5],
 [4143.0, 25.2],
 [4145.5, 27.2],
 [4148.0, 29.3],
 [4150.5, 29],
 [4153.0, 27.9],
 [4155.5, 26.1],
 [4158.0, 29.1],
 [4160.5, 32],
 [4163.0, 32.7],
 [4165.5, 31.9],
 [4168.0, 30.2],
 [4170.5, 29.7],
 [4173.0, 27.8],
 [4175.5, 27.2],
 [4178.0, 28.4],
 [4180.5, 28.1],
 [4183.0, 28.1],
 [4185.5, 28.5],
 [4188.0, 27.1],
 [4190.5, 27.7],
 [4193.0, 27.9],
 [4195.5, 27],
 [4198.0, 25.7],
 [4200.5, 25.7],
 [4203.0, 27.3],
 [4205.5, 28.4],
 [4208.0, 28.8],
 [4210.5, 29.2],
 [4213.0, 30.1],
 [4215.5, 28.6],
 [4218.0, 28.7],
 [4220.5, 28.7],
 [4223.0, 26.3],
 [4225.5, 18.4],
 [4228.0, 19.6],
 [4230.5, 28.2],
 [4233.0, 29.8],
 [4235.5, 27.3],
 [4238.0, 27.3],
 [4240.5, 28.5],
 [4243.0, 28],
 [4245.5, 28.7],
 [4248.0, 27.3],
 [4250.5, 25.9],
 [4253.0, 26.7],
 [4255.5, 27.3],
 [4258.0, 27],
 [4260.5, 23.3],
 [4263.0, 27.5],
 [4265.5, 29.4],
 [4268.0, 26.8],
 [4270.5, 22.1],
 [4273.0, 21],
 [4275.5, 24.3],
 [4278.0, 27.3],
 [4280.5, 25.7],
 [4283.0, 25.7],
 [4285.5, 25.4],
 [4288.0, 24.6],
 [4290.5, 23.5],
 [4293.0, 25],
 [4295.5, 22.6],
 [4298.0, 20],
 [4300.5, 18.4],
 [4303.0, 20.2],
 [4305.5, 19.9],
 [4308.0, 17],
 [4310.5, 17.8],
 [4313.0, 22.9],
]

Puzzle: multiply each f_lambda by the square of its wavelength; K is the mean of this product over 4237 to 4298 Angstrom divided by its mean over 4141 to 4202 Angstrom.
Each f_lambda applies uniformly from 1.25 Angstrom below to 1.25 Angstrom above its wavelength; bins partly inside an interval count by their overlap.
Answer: 1.0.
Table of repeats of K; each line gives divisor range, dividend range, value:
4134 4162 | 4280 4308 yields 0.84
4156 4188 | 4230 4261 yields 0.97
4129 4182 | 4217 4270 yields 0.97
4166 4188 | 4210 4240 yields 0.96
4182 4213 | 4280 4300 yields 0.90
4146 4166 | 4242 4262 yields 0.95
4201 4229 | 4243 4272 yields 1.01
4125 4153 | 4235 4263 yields 1.02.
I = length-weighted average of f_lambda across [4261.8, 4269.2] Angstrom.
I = 27.9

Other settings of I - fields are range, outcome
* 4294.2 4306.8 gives 20.2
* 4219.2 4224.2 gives 27.5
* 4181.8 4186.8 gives 28.3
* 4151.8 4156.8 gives 27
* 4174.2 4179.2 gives 27.8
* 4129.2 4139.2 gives 27.8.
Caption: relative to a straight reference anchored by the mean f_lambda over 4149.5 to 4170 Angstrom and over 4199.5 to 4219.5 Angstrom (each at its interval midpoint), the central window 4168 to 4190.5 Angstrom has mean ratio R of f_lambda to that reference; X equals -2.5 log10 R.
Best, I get 0.04 mag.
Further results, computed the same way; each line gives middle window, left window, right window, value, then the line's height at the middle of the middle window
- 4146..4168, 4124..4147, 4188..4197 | -0.08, 27.7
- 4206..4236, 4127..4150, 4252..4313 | -0.06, 25.5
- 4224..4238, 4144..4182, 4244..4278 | 0.08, 26.9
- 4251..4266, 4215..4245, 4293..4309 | -0.12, 24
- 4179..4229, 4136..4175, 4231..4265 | 0.05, 28.2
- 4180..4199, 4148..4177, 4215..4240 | 0.02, 28.1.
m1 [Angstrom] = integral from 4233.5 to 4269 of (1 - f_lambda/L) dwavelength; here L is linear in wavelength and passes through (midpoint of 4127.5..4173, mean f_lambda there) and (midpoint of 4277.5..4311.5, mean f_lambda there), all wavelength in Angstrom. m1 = -4.4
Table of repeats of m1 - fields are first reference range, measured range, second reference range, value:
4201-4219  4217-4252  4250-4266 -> 1.24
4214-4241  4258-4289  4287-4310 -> -3.18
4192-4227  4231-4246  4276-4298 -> -1.16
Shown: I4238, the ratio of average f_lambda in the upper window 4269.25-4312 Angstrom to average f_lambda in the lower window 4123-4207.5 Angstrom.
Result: 0.79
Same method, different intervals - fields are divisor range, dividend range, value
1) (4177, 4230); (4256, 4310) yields 0.87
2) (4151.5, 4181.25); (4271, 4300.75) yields 0.81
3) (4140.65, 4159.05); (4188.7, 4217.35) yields 1.00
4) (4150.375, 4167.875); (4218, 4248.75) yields 0.89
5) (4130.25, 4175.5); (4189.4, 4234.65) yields 0.94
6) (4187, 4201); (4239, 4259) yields 1.02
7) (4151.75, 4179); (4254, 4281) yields 0.87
